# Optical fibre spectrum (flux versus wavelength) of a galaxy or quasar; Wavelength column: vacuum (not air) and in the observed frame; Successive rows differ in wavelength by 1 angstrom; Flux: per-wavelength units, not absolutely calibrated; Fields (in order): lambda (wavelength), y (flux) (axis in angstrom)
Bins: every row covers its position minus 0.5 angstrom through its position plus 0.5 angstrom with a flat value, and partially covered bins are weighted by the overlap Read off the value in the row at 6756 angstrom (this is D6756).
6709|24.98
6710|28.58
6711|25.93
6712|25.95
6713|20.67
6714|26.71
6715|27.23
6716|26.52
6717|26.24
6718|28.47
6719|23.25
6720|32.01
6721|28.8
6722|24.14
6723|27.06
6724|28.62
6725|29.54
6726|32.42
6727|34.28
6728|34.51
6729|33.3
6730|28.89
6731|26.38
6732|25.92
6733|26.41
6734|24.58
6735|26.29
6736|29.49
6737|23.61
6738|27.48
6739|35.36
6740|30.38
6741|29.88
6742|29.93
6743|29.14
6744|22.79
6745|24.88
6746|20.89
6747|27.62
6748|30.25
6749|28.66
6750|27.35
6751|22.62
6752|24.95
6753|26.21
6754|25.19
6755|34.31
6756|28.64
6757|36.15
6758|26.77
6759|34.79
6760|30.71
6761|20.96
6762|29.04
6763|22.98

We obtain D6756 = 28.64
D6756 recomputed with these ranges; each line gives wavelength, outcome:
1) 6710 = 28.58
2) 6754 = 25.19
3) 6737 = 23.61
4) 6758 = 26.77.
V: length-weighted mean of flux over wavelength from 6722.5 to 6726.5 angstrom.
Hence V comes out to 29.4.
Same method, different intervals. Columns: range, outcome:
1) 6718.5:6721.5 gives 28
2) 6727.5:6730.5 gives 32.2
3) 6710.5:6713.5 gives 24.2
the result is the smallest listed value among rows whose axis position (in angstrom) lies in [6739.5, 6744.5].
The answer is 22.79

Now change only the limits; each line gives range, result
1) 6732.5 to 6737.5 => 23.61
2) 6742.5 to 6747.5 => 20.89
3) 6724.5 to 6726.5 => 29.54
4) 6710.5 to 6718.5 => 20.67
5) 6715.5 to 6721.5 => 23.25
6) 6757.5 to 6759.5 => 26.77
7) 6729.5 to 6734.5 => 24.58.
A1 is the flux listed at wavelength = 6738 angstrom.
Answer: 27.48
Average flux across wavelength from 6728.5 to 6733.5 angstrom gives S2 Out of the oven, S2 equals 28.2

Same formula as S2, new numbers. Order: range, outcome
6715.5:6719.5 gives 26.1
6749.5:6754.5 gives 25.3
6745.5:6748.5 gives 26.3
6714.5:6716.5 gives 26.9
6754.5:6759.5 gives 32.1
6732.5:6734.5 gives 25.5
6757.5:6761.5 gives 28.3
